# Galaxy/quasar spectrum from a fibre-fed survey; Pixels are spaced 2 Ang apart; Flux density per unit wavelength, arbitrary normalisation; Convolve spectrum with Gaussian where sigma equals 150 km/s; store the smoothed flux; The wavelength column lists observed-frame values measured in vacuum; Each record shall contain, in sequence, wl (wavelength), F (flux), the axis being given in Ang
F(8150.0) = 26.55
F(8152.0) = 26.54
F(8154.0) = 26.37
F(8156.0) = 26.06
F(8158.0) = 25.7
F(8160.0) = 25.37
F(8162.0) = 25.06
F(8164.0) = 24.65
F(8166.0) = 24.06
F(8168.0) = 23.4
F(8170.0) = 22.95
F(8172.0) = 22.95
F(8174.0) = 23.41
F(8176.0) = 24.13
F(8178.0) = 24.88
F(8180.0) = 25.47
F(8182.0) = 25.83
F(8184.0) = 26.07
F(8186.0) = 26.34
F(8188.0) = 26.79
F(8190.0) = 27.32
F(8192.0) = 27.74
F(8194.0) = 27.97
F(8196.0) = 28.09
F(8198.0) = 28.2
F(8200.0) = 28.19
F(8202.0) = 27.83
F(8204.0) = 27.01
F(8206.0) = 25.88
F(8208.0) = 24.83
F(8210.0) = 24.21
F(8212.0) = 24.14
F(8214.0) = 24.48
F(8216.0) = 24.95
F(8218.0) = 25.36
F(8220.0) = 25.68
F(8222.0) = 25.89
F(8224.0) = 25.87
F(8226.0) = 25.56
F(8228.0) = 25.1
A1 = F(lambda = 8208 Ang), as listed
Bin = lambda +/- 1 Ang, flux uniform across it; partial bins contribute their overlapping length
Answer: 24.83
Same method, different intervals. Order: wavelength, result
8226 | 25.56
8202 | 27.83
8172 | 22.95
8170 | 22.95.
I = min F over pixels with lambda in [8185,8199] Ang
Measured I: 26.34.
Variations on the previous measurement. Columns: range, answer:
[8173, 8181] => 23.41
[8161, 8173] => 22.95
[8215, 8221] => 24.95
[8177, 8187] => 24.88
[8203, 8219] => 24.14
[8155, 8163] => 25.06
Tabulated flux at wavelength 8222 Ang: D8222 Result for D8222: 25.89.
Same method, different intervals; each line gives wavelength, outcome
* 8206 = 25.88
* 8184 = 26.07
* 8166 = 24.06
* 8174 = 23.41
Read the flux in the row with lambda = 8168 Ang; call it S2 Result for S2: 23.4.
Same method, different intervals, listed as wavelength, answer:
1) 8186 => 26.34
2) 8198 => 28.2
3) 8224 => 25.87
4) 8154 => 26.37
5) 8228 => 25.1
